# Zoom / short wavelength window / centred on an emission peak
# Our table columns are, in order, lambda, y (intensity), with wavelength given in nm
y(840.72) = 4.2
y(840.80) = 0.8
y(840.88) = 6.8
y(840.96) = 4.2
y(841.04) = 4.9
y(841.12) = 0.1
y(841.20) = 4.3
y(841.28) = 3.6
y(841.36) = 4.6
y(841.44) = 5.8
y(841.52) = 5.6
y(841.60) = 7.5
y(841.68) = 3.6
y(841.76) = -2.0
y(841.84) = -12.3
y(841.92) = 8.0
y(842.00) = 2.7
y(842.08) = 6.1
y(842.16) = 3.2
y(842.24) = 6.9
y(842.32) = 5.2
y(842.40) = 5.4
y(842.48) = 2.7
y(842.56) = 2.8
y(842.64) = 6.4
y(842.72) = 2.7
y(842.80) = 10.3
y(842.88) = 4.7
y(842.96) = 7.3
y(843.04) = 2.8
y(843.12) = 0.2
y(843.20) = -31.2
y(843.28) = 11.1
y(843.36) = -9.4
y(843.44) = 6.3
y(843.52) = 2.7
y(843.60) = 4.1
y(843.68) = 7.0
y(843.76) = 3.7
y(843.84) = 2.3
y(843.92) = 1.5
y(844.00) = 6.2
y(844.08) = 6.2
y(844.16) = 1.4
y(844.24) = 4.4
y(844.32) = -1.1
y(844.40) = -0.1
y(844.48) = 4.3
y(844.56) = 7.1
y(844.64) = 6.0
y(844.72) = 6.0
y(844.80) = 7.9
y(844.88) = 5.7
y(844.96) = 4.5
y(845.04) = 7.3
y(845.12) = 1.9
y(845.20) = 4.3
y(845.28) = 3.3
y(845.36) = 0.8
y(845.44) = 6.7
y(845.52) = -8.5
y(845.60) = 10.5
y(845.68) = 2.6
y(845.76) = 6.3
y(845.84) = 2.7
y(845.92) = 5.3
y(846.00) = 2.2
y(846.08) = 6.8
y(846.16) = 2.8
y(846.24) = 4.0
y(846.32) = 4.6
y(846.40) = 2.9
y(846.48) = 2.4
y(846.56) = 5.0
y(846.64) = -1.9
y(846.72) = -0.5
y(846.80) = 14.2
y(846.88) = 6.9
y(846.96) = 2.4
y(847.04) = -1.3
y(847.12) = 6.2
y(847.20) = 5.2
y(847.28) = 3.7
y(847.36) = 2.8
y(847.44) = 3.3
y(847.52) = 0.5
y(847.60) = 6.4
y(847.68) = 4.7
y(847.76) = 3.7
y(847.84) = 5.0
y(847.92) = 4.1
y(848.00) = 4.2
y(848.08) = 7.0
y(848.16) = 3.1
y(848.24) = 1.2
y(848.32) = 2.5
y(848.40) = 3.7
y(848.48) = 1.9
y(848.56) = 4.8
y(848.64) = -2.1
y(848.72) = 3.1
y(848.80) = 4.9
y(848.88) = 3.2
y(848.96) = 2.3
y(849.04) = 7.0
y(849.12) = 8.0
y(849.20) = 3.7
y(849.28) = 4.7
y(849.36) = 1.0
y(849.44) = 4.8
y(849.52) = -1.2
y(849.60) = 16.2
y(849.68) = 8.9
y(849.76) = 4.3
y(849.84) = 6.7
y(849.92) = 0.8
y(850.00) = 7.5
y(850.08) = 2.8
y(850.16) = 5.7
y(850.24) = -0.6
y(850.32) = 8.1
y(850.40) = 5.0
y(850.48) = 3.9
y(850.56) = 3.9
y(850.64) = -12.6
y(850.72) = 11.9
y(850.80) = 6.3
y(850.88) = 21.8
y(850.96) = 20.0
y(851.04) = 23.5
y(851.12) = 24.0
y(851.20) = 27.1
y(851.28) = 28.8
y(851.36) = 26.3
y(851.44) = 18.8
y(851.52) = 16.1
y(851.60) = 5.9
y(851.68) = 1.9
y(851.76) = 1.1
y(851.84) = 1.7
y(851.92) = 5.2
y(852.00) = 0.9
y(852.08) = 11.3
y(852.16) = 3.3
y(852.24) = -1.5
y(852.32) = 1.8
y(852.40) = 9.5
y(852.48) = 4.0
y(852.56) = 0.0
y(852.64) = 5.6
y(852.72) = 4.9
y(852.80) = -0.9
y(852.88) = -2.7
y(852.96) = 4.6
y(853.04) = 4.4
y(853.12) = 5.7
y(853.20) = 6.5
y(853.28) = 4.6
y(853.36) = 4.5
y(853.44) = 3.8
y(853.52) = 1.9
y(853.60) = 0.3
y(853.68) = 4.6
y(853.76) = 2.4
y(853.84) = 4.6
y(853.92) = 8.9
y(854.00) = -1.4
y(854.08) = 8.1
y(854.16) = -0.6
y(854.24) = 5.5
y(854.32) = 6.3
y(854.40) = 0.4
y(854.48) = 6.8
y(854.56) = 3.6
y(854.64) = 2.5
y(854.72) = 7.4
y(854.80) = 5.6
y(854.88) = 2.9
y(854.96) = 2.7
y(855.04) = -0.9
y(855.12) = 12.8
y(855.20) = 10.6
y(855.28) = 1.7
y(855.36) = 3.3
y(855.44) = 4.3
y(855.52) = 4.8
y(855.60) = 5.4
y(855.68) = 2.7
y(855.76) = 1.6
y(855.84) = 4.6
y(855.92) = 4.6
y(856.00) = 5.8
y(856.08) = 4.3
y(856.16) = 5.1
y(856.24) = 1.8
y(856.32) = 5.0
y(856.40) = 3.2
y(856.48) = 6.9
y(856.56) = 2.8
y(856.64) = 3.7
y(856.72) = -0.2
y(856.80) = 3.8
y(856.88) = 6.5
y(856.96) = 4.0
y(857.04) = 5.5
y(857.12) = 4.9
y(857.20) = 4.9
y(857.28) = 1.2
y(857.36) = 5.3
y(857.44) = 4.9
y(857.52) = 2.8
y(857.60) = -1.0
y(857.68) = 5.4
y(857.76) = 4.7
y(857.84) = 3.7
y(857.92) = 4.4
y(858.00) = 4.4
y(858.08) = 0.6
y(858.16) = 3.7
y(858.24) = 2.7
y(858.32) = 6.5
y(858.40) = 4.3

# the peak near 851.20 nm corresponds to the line Hbeta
